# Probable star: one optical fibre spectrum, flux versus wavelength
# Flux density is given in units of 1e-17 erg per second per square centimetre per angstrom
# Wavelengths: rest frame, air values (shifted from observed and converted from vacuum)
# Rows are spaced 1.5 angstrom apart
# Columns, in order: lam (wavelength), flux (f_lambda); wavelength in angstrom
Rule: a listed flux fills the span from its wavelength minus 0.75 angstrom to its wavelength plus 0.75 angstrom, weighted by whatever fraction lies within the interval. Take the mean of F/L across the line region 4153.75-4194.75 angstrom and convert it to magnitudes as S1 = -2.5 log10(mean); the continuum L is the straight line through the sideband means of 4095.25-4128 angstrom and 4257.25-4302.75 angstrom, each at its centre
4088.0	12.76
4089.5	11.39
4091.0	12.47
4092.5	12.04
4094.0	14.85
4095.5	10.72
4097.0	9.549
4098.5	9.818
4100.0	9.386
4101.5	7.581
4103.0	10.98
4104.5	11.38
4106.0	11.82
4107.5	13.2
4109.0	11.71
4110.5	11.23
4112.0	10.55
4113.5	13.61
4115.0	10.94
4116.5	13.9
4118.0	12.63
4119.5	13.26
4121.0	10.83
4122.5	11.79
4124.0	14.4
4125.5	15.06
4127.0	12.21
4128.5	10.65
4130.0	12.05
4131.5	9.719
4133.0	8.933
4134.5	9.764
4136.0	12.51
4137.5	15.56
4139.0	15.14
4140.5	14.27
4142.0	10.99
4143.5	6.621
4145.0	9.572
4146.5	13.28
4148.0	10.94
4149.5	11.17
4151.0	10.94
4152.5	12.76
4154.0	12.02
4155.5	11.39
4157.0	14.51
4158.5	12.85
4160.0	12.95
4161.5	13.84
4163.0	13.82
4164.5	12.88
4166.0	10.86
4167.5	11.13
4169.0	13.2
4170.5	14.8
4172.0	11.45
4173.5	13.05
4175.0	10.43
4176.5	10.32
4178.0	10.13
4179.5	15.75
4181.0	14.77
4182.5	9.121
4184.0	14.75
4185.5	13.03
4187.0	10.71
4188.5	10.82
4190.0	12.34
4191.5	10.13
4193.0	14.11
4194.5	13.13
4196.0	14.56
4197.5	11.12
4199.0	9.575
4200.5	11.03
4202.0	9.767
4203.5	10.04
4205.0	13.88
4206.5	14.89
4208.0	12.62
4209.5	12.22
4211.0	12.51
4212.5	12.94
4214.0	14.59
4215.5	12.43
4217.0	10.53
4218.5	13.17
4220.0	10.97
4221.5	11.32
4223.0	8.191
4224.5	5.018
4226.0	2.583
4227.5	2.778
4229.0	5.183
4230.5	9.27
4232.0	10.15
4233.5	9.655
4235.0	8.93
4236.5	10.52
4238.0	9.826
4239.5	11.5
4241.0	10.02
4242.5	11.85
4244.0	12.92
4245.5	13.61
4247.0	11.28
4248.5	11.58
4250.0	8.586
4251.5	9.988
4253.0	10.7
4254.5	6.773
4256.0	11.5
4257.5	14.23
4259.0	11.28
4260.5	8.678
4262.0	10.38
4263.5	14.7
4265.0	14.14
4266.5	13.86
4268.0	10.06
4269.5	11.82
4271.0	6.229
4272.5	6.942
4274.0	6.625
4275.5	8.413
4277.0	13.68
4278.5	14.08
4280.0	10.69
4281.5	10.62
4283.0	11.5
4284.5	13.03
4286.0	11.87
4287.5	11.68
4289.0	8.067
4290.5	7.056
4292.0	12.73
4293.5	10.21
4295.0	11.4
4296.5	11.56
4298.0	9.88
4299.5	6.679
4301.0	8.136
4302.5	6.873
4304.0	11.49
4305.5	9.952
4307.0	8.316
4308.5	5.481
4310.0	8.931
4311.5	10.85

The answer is -0.11 mag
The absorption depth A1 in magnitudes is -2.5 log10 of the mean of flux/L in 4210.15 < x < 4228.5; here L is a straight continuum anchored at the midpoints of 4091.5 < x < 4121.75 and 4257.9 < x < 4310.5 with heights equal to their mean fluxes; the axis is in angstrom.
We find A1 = 0.11 mag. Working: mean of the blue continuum 11.5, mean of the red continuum 10.2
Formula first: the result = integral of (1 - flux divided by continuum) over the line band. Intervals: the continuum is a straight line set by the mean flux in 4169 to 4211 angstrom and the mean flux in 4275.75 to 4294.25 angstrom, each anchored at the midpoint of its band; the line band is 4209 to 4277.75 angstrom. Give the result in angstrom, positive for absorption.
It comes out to 7.84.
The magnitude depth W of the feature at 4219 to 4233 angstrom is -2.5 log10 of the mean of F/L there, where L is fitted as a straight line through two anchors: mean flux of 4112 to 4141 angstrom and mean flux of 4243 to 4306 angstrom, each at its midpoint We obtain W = 0.45 mag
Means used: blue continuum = 12.4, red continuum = 10.6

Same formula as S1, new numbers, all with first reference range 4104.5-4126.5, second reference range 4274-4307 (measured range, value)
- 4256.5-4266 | -0.15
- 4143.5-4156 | 0.08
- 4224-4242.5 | 0.33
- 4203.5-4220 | -0.13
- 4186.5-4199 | -0.04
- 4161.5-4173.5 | -0.08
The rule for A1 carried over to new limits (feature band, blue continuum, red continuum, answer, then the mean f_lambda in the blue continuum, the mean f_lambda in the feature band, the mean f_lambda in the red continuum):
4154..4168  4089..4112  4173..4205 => -0.09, 11.2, 12.7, 11.9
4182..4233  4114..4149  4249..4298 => 0.04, 12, 10.9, 10.7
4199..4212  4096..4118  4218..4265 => -0.17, 11.2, 12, 9.96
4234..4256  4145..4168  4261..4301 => 0.05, 12.3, 10.6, 10.6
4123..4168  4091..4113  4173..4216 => -0.04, 11.1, 12.1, 12.2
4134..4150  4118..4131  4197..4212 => 0.04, 12.5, 11.8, 11.8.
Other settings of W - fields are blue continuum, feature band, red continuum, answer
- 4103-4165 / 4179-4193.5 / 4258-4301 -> -0.08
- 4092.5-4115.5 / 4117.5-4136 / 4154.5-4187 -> -0.01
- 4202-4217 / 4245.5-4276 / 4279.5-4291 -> 0.08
